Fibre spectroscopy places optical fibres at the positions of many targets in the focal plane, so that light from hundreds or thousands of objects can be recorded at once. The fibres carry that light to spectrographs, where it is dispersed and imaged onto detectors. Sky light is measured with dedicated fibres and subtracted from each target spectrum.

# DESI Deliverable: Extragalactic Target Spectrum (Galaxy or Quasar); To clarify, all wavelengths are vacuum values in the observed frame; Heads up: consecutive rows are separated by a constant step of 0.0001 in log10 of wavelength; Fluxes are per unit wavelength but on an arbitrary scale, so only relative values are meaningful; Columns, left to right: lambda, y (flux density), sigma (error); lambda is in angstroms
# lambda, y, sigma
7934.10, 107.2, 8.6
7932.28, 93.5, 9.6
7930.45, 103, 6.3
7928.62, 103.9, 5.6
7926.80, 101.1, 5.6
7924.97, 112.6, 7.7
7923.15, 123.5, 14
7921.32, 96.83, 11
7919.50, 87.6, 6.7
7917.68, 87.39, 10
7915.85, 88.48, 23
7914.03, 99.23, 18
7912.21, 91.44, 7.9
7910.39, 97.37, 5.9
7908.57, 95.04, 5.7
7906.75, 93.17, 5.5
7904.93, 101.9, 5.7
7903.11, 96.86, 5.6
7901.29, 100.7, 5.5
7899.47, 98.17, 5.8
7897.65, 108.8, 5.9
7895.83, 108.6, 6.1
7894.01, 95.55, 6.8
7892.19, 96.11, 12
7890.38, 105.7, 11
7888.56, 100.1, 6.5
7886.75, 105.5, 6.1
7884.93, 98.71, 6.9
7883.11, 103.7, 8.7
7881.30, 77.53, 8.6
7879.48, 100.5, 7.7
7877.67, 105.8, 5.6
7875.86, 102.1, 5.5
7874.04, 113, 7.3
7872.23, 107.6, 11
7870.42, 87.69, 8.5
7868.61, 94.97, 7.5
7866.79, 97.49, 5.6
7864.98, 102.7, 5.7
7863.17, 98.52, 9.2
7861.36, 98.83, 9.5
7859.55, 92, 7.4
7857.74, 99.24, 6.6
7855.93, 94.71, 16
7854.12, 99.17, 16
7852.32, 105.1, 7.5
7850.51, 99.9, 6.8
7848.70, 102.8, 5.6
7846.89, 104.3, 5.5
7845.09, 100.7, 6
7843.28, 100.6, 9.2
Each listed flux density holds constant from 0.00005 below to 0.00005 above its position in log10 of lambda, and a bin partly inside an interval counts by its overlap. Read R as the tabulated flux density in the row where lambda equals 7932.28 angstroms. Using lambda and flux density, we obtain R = 93.5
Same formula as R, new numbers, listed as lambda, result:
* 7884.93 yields 98.71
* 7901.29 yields 100.7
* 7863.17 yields 98.52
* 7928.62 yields 103.9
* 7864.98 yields 102.7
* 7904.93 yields 101.9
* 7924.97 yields 112.6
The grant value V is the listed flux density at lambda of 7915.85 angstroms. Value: 88.48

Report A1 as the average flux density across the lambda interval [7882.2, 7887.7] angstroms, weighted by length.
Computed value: 103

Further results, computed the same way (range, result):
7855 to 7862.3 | 96.2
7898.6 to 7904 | 98.6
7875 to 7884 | 98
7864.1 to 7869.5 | 98.2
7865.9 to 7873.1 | 96.8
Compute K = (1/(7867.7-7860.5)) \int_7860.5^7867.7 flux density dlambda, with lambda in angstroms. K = 99.4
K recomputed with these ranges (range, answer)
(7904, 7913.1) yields 95.8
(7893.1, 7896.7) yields 102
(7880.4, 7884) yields 90.7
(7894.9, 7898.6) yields 108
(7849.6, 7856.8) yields 99.8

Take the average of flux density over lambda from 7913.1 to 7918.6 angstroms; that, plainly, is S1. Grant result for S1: 91.7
